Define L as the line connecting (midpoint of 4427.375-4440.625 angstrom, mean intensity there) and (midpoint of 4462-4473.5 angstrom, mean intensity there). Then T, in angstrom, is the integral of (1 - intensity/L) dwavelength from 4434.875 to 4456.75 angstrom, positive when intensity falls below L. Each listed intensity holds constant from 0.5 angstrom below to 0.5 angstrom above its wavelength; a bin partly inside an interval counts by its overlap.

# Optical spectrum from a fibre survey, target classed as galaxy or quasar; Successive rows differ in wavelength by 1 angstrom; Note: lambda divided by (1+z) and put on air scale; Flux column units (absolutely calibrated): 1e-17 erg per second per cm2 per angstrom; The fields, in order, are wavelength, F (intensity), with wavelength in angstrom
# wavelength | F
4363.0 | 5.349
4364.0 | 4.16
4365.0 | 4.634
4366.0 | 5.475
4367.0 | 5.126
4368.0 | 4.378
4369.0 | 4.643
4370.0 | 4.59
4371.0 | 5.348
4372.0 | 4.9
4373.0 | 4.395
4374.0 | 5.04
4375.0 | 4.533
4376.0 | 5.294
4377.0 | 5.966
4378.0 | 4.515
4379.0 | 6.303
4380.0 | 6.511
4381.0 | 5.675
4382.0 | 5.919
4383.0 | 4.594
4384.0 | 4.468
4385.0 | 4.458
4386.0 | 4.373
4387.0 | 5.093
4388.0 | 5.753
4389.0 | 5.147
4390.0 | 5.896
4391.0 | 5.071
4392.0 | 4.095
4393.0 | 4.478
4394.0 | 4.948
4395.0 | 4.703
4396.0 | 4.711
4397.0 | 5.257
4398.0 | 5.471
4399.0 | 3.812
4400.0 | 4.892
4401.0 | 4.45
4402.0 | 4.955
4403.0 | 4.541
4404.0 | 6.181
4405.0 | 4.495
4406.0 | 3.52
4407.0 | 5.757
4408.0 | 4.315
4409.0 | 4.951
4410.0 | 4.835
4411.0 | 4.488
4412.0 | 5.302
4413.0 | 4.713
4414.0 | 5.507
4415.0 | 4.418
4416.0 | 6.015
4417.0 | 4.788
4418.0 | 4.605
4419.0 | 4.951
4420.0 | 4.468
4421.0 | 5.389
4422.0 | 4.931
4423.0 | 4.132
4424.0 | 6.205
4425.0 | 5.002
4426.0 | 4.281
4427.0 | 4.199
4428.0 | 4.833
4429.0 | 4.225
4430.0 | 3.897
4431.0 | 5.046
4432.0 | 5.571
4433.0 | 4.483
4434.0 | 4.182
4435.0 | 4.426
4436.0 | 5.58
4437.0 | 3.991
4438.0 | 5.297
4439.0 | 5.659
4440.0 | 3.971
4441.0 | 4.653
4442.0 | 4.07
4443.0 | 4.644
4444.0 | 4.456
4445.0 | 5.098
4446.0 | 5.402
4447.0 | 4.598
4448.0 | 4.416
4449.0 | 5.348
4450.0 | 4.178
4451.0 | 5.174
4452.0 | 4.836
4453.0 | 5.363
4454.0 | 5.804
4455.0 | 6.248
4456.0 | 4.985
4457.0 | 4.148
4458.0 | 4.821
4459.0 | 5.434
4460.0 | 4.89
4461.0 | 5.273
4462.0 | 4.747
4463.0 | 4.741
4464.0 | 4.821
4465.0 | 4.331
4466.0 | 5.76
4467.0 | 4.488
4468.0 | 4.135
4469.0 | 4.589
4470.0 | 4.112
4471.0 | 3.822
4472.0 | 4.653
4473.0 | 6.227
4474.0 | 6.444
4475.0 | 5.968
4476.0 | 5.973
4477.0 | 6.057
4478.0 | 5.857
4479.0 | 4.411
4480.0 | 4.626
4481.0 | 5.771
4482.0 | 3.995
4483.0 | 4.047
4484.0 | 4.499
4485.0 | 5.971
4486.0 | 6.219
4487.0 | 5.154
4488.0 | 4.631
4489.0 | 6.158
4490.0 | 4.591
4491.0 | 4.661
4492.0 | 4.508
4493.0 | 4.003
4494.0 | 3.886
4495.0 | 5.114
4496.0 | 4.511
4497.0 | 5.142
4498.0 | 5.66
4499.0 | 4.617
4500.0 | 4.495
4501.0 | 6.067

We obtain -1.0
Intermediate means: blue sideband 4.7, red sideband 4.7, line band 4.92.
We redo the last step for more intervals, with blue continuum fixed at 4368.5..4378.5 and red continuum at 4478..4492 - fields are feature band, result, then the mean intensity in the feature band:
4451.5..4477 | -0.5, 5.08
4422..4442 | 1.0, 4.71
